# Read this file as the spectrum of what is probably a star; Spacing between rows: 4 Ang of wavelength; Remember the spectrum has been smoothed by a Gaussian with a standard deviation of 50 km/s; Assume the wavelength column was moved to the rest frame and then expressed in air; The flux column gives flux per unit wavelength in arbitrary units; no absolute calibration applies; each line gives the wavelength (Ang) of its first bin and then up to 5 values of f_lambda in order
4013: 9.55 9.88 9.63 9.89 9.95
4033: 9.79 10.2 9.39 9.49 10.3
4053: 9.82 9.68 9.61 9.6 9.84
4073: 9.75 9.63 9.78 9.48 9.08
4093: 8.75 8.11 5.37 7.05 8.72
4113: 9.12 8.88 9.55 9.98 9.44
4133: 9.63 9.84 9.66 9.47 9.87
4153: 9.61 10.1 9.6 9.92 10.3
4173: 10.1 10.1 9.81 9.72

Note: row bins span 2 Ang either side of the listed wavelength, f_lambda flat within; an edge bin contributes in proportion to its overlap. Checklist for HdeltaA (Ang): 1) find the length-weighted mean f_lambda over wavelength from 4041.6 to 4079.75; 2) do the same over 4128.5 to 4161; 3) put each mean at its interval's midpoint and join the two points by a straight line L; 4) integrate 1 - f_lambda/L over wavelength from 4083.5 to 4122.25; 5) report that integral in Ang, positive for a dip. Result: 5.4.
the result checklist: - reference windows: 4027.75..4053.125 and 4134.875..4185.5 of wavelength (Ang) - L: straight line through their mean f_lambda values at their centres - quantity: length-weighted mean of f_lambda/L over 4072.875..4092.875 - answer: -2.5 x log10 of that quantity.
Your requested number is 0.05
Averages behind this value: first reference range 9.85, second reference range 9.86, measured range 9.45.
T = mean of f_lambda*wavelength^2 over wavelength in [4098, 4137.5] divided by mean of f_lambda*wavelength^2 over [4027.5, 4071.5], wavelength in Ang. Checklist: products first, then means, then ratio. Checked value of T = 0.92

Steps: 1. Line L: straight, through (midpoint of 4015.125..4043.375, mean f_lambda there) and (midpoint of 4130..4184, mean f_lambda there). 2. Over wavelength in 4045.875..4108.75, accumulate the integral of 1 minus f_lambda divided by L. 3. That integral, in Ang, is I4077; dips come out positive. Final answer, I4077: 4.9 Ang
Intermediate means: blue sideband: 9.81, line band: 9.06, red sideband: 9.84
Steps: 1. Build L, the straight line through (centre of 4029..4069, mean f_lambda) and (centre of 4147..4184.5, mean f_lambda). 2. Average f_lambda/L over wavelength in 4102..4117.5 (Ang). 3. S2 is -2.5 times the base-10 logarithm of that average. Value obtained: 0.199 mag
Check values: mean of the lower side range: 9.78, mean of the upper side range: 9.93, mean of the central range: 8.2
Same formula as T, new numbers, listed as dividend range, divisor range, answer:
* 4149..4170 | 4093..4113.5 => 1.32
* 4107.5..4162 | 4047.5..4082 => 1.01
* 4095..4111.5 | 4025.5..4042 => 0.77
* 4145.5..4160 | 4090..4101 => 1.27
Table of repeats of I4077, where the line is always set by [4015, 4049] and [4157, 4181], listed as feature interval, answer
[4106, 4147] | 2.3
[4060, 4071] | 0.2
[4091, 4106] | 3.9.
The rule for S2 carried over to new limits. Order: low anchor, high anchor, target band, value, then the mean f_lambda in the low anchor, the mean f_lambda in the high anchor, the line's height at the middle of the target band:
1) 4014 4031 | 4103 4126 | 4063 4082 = -0.049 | 9.82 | 8.84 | 9.29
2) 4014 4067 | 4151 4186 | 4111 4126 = 0.059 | 9.78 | 9.92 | 9.87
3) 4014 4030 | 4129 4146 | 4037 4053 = -0.002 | 9.81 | 9.64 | 9.78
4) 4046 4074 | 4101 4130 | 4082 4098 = 0.029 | 9.79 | 8.7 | 9.2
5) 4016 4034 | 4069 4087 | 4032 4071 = -0.002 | 9.83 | 9.68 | 9.75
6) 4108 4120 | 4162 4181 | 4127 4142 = -0.032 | 8.98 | 10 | 9.36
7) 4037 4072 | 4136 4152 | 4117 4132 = 0.017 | 9.74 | 9.7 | 9.71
